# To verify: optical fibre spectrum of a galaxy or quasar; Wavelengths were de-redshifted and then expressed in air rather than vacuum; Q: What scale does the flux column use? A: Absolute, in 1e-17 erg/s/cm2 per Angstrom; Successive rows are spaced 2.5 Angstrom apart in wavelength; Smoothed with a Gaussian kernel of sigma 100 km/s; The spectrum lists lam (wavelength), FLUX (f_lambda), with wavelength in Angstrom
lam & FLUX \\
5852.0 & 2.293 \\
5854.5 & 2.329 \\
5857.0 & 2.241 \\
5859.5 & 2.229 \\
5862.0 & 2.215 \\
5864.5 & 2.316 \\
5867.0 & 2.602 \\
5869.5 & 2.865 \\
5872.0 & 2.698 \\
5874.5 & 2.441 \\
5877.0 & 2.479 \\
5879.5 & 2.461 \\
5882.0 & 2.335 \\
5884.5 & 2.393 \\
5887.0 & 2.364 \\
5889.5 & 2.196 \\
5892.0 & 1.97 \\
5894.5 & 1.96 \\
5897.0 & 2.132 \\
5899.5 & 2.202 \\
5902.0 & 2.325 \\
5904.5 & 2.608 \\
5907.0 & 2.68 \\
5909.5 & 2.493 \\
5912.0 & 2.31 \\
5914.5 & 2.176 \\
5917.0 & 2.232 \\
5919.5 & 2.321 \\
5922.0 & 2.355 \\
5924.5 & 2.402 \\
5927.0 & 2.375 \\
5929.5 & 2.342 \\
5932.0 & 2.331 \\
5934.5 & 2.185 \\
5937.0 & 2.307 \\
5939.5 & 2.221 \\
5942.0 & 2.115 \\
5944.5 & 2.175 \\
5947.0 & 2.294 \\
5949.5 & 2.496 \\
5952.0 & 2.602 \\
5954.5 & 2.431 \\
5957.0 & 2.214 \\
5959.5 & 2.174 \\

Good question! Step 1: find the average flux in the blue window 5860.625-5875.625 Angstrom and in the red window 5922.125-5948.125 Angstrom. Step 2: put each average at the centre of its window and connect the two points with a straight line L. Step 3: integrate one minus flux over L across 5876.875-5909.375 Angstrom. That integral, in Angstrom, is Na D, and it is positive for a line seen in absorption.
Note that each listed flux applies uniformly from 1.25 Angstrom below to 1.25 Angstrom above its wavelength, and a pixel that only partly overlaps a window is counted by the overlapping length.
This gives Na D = 1.51 Angstrom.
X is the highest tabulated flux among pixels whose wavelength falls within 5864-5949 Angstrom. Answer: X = 2.865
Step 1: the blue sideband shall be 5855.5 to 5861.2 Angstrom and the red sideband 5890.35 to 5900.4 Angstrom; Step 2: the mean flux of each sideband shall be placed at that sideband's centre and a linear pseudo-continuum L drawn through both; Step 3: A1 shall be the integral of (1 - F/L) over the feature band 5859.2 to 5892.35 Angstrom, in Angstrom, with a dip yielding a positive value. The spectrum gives -3.9 Angstrom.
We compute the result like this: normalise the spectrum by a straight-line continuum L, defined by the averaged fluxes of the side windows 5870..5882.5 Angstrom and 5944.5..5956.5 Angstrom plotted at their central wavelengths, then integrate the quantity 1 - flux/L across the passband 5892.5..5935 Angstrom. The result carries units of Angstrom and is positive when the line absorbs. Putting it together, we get 2.5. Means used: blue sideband 2.51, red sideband 2.41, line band 2.32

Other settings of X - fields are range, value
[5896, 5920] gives 2.68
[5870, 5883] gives 2.698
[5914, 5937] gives 2.402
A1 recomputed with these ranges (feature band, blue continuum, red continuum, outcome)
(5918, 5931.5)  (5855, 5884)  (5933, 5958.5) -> -0.1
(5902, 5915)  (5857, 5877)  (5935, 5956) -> -0.4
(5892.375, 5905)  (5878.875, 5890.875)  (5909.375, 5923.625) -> 0.6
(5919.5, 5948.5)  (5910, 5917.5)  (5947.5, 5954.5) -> 1.3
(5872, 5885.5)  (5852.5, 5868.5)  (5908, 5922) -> -0.7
